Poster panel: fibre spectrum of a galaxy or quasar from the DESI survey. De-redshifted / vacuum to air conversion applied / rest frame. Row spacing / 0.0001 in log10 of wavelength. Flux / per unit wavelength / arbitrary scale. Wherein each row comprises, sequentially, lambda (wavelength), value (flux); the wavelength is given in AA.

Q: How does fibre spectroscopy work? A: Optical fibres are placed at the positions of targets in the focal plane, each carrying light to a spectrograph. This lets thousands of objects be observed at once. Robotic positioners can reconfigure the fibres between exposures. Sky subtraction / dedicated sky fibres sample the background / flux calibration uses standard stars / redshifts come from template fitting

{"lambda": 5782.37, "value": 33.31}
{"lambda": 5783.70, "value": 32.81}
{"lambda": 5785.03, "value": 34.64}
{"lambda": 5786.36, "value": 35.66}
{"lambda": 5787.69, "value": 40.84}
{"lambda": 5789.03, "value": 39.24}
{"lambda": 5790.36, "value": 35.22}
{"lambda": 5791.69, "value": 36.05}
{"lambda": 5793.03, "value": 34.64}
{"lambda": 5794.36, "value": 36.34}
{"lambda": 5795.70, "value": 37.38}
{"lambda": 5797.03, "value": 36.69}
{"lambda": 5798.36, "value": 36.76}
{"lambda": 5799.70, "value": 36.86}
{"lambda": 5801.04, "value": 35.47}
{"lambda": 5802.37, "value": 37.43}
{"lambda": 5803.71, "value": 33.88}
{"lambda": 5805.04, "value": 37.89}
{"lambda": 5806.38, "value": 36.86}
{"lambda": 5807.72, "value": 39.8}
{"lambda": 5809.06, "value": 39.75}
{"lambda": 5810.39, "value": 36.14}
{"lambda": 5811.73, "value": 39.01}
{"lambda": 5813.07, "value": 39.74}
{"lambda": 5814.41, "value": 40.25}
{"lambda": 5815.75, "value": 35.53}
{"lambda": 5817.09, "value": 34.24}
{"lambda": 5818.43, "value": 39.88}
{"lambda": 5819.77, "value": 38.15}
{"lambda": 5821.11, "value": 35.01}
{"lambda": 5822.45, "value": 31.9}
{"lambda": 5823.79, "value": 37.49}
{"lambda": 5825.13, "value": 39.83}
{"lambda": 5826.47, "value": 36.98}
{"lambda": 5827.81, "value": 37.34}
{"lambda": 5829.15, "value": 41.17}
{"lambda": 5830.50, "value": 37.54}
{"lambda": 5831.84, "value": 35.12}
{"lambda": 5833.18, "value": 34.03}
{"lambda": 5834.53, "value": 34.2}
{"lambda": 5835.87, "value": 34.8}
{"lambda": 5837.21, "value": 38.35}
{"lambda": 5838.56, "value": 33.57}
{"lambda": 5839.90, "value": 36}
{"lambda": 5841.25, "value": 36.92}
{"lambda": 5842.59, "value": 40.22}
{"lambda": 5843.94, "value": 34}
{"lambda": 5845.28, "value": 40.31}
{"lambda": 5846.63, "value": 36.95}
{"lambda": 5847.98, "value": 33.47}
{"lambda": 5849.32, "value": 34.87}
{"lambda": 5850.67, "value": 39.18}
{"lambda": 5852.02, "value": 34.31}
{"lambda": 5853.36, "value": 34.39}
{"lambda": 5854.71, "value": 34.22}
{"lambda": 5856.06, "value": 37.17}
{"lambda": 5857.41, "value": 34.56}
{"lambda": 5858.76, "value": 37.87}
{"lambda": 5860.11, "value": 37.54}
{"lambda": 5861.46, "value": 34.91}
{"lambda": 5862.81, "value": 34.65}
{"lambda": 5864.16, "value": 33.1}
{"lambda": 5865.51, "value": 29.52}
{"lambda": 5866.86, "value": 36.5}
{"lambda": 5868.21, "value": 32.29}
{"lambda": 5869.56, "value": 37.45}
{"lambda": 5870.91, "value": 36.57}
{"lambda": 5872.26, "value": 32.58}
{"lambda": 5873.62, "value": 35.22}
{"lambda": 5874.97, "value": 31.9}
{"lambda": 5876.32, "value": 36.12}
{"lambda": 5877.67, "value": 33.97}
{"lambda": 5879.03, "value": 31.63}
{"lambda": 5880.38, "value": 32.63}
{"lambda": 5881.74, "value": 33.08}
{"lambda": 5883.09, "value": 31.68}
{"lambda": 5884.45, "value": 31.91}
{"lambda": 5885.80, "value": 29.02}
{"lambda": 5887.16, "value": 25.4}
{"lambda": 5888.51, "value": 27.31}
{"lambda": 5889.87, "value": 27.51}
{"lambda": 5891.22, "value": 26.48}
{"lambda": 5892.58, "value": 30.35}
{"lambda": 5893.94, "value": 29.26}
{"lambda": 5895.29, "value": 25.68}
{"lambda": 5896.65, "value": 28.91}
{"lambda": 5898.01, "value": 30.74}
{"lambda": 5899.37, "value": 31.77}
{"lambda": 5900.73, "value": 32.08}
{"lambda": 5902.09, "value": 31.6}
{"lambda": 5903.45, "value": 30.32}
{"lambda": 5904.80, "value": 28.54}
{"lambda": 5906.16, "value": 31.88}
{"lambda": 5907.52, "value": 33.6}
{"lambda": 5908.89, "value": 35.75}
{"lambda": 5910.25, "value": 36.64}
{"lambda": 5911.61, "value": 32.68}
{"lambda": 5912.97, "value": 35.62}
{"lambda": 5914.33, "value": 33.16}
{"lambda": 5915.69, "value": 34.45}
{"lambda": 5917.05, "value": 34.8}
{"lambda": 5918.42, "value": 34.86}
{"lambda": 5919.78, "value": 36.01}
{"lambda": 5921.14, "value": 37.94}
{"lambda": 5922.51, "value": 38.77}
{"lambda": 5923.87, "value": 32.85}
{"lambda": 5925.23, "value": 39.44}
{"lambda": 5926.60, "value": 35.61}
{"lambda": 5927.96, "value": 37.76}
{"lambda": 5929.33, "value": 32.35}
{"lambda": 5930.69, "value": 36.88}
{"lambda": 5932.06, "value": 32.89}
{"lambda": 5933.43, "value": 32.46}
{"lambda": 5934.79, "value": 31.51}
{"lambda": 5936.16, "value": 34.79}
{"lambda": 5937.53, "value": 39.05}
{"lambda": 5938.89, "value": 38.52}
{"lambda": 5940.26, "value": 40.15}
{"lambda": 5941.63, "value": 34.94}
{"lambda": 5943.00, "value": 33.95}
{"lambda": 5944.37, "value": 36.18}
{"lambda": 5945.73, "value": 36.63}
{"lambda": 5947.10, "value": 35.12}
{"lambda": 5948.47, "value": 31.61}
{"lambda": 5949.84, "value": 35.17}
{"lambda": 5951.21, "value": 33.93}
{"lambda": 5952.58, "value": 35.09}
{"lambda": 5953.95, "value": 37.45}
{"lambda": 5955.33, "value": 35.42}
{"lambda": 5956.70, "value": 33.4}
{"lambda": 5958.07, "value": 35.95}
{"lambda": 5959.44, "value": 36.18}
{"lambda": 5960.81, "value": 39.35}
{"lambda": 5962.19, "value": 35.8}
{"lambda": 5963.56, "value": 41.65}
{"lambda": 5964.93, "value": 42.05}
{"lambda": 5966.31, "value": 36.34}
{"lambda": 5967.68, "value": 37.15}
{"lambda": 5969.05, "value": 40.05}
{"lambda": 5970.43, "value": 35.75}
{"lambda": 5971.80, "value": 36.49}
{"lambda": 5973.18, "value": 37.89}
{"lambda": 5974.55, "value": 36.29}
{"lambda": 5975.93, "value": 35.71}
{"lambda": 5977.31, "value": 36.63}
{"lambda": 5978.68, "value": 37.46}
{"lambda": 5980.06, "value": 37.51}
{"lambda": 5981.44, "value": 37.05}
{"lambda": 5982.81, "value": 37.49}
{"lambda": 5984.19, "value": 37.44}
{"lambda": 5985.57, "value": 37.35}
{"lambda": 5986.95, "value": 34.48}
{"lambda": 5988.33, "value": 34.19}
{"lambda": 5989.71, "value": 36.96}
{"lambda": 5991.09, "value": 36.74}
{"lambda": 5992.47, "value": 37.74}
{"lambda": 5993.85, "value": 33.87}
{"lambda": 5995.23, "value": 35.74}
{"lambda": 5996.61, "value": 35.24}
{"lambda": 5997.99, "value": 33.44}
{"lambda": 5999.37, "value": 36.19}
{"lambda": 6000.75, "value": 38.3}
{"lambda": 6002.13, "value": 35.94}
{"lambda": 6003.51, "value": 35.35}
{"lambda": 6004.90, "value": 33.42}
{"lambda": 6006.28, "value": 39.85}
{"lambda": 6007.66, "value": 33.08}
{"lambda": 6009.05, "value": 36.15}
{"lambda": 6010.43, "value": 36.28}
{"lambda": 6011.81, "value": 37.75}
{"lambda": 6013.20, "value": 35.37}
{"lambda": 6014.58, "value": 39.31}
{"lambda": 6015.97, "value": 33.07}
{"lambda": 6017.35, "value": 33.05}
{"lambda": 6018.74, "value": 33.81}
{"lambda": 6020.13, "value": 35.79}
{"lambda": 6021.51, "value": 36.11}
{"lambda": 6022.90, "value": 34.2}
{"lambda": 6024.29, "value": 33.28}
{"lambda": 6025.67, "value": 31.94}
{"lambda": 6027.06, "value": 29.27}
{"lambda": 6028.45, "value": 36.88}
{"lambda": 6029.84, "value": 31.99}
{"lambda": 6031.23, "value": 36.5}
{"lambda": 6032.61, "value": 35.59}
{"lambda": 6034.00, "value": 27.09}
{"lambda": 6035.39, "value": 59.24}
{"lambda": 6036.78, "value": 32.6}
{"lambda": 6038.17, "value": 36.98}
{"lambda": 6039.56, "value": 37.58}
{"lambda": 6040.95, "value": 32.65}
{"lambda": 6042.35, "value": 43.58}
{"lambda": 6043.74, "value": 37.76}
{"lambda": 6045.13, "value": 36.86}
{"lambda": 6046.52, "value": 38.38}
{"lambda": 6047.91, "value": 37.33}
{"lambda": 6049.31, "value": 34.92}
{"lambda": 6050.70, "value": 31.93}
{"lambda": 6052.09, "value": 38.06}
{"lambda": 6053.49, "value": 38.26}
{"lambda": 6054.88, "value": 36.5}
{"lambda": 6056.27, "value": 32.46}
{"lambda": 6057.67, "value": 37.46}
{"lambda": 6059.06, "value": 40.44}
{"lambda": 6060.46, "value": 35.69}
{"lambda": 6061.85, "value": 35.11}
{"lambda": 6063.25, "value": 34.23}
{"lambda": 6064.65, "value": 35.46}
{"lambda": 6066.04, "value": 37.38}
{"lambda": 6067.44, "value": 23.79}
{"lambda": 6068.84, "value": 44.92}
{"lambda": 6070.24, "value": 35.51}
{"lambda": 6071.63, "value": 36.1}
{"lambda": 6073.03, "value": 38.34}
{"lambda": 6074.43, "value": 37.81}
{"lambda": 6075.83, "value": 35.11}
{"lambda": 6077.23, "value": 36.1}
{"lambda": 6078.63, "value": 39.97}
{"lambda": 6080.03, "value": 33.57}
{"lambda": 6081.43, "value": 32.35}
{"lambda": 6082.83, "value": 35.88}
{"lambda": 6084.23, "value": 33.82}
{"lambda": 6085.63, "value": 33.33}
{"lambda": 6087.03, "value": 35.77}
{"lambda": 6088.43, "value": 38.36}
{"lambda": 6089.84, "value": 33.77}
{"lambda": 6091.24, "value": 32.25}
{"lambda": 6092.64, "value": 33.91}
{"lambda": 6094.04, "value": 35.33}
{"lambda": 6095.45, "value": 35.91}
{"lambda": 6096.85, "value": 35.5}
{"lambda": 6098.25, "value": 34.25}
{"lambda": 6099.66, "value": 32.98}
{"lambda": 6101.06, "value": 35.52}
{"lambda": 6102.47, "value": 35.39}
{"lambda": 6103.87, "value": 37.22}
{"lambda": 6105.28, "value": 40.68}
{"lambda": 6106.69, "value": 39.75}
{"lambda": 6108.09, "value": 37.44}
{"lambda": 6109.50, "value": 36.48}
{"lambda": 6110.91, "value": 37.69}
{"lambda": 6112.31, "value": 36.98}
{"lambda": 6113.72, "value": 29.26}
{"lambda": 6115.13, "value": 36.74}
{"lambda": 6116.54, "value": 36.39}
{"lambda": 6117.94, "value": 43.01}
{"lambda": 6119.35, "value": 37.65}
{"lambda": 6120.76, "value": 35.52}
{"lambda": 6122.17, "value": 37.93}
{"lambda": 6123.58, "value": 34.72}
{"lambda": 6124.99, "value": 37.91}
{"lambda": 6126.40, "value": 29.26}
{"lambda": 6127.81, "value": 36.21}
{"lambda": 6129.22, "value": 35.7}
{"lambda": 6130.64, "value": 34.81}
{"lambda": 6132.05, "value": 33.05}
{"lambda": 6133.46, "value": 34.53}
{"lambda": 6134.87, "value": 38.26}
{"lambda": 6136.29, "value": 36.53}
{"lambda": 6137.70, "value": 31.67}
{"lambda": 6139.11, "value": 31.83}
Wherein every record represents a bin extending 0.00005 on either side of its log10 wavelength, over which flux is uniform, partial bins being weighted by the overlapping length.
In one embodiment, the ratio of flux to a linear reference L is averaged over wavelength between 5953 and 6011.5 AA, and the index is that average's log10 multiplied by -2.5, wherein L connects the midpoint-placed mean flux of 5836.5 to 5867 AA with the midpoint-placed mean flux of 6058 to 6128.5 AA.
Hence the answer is -0.02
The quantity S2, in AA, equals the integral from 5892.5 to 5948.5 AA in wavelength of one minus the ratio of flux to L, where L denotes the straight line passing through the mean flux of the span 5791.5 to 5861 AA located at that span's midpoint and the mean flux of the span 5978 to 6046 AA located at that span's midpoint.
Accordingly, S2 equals 3.5 AA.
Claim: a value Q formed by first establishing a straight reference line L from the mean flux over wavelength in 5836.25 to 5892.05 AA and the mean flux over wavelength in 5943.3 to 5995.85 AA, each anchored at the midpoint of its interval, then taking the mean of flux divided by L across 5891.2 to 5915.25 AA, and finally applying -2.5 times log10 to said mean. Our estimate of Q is 0.11 mag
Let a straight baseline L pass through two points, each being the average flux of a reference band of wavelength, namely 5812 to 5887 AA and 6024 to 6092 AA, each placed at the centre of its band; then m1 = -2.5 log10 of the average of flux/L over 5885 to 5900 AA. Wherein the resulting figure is 0.24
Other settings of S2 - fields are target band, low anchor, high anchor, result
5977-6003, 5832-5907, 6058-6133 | -1.25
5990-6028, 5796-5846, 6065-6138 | 1.00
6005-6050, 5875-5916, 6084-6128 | -2.46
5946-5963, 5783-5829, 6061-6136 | 0.43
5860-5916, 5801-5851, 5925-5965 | 6.59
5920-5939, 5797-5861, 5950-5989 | 0.57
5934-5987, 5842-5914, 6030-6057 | -2.29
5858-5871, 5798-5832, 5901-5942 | 0.43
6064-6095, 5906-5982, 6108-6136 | 0.48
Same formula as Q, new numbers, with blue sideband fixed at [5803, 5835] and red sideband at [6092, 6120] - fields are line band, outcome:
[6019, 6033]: 0.08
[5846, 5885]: 0.08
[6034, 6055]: -0.04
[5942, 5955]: 0.05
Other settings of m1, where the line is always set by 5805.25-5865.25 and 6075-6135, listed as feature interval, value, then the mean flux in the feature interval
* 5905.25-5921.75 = 0.050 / 34.7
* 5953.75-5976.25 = -0.032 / 37.2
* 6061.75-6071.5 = 0.018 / 35.3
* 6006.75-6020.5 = 0.018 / 35.4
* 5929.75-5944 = 0.024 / 35.5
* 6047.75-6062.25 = -0.009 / 36.2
